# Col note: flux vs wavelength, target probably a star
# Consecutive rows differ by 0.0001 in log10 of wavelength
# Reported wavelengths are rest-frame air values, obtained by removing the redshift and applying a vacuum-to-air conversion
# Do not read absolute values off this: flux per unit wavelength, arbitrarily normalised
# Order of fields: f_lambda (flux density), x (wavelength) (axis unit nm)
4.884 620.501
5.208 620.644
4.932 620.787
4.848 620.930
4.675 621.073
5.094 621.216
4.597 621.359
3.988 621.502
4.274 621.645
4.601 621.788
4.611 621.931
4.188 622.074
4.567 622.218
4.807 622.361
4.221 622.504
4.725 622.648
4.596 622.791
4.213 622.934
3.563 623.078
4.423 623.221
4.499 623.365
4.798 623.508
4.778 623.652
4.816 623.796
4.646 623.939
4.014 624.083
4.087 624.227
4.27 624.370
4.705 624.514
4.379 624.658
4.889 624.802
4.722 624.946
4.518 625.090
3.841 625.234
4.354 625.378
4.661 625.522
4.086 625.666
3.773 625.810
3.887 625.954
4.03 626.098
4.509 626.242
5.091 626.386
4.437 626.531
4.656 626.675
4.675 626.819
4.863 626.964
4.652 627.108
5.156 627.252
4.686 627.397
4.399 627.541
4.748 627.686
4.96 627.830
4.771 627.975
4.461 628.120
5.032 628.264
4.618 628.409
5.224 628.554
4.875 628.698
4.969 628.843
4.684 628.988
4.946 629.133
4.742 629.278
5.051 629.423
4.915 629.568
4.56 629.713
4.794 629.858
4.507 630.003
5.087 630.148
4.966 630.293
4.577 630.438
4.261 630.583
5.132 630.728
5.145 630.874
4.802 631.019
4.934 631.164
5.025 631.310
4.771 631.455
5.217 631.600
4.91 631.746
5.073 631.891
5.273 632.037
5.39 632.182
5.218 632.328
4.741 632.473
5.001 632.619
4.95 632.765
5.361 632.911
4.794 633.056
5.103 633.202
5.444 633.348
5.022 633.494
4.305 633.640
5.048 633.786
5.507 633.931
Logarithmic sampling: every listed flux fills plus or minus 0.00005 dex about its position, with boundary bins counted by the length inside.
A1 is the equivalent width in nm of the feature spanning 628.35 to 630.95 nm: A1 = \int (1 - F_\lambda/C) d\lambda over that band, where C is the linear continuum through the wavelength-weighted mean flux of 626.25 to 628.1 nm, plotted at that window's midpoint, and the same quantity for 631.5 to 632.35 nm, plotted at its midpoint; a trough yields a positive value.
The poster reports 0.06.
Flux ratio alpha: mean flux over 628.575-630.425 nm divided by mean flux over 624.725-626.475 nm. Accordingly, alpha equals 1.1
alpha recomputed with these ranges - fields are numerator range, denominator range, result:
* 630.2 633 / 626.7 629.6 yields 1.04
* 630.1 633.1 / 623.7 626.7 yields 1.13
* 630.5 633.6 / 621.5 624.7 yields 1.13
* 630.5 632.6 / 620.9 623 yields 1.10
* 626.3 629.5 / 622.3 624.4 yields 1.08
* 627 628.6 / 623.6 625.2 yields 1.06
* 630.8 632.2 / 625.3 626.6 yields 1.17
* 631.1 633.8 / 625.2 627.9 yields 1.12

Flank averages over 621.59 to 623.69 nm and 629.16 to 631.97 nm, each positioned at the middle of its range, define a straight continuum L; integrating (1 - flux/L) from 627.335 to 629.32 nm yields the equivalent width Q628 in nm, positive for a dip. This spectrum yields -0.02 nm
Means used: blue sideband 4.45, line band 4.79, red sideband 4.87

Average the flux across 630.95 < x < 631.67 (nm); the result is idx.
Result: 4.95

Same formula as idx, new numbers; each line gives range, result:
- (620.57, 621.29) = 4.95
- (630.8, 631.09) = 4.97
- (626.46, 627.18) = 4.66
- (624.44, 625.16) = 4.64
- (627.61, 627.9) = 4.85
